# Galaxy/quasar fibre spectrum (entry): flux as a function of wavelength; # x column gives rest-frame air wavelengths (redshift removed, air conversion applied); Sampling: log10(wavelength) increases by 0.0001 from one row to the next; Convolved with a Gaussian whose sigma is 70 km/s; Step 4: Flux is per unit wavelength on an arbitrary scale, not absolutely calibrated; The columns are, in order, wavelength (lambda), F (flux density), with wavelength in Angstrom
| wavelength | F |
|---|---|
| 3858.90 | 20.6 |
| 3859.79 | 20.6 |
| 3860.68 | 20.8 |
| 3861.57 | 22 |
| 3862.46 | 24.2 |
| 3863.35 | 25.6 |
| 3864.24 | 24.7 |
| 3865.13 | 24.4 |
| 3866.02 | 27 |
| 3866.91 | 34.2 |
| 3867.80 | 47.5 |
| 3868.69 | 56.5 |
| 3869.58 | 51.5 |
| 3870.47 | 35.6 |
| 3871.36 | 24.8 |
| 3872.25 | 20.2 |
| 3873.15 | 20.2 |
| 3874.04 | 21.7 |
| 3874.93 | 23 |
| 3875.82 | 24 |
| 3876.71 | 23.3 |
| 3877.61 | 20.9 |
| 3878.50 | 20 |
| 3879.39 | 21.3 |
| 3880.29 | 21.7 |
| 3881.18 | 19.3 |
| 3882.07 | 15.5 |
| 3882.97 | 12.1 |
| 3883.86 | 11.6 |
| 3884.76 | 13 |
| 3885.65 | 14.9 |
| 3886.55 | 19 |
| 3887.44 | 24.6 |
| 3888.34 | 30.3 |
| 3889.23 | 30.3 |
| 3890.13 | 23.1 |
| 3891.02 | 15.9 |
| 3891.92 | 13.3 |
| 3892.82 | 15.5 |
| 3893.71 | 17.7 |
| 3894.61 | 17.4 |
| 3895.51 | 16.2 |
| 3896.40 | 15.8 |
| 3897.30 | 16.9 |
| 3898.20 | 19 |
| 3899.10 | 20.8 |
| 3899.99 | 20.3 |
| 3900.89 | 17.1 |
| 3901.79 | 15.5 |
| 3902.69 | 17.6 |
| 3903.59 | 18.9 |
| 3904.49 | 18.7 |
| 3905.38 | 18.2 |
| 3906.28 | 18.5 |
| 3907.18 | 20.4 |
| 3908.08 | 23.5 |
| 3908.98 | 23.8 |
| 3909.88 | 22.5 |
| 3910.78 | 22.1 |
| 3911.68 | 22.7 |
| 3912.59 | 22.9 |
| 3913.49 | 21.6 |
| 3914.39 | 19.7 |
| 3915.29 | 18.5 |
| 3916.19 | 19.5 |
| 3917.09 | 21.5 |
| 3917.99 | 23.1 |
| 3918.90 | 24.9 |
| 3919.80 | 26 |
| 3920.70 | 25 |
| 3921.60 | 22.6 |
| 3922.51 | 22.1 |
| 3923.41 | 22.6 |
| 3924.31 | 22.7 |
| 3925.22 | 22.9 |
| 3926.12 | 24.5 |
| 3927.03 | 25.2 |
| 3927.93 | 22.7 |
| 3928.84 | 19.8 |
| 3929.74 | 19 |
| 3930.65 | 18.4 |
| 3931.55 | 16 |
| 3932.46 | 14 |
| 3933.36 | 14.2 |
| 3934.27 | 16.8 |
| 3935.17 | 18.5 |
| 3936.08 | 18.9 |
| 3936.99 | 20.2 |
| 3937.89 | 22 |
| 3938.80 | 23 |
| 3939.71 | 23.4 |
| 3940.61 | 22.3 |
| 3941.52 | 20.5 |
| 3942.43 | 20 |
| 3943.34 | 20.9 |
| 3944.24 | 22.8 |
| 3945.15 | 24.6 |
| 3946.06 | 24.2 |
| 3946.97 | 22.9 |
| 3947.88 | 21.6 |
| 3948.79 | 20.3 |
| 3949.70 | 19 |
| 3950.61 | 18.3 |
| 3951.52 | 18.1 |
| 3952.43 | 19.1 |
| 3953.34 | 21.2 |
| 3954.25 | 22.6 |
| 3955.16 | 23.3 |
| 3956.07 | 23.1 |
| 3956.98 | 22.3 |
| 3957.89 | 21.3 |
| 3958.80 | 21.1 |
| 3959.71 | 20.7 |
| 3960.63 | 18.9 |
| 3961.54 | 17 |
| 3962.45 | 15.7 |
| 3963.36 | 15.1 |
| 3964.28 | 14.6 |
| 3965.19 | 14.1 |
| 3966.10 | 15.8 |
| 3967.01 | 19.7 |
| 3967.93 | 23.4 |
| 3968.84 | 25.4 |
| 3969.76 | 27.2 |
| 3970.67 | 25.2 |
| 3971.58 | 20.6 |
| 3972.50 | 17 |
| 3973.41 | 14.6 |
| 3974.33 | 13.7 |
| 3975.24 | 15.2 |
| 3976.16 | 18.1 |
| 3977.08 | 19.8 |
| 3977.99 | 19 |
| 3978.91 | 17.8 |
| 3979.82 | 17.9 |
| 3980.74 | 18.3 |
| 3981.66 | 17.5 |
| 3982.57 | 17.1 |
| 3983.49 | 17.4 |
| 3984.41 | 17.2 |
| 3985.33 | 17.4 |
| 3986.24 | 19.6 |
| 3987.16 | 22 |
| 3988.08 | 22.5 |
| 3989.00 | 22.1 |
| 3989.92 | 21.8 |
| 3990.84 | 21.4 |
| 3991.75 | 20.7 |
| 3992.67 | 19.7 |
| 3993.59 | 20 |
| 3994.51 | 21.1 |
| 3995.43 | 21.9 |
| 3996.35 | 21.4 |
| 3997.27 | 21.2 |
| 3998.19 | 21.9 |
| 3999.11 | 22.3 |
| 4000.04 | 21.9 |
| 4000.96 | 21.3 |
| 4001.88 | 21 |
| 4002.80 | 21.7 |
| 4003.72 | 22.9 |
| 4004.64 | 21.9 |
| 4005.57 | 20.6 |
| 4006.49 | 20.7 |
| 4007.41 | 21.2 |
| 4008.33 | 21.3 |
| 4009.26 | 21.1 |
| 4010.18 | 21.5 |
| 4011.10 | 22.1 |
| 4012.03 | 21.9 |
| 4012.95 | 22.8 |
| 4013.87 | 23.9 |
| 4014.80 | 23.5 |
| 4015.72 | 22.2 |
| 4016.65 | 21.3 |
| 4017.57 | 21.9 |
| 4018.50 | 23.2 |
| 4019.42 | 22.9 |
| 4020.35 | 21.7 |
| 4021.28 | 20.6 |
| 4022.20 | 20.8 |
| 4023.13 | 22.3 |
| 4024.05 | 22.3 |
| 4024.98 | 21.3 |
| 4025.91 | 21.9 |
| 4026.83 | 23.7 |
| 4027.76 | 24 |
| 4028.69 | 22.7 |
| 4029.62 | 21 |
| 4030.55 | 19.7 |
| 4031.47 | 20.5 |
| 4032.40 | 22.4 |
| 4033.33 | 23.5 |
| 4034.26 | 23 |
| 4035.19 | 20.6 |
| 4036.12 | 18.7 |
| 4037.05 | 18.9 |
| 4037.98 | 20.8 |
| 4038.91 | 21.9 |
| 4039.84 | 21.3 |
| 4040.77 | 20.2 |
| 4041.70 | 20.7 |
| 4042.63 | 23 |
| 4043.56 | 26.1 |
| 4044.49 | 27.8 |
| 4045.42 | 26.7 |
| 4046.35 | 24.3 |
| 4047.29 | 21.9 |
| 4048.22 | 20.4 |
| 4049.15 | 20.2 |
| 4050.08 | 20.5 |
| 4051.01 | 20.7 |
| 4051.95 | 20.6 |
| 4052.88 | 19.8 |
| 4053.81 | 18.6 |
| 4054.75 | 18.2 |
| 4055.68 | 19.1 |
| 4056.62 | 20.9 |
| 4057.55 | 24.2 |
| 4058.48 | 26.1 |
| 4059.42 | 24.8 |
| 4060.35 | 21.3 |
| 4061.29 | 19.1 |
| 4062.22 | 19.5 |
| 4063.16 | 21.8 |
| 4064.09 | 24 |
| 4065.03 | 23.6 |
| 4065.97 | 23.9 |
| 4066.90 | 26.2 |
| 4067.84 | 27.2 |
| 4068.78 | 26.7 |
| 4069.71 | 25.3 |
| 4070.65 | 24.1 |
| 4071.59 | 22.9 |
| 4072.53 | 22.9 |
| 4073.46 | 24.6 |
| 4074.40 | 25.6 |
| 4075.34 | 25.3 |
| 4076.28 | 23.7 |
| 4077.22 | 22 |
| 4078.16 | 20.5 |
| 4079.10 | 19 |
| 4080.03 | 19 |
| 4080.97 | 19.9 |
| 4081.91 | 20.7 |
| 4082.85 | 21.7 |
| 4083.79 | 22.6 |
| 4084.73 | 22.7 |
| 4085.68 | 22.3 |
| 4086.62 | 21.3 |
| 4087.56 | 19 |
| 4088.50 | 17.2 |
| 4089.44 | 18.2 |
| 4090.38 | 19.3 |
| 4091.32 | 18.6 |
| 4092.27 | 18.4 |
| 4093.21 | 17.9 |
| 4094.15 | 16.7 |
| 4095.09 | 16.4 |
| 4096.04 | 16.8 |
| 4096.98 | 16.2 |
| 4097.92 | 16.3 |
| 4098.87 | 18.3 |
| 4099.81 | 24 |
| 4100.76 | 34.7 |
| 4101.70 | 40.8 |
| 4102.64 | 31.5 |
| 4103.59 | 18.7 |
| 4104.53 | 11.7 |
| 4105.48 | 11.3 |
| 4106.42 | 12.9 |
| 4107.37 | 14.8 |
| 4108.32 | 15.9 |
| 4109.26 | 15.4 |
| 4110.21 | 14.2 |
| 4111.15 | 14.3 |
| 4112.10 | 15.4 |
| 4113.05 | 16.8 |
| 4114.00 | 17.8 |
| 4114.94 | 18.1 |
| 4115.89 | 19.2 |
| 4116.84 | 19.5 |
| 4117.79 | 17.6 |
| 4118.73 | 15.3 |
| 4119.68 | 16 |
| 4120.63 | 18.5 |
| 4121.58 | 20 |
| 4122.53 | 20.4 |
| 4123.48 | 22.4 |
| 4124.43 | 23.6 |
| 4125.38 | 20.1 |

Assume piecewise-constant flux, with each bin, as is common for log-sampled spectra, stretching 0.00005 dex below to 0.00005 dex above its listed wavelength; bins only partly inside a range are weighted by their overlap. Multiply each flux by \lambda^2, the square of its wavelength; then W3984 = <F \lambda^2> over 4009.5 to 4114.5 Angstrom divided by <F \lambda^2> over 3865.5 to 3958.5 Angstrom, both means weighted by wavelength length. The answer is 1.06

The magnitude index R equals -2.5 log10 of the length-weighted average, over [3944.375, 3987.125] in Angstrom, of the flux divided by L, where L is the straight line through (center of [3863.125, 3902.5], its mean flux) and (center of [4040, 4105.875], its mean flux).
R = 0.148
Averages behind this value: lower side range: 22.7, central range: 19.5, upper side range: 21.8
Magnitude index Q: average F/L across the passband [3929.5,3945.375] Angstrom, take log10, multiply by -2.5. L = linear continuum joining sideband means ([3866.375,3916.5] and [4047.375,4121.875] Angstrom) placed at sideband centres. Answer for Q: 0.10 mag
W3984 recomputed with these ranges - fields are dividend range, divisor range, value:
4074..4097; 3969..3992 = 1.10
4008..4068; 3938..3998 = 1.14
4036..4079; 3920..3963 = 1.15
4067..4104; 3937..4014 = 1.14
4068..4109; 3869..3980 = 1.11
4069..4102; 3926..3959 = 1.12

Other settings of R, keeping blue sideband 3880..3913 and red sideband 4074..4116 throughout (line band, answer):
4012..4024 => -0.15 mag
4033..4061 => -0.12 mag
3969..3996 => -0.01 mag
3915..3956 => -0.10 mag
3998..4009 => -0.11 mag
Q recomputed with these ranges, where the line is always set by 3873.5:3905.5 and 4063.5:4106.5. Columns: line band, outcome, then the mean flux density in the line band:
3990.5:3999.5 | -0.04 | 21.2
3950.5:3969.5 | 0.02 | 19.7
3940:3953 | -0.07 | 21.1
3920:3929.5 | -0.18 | 23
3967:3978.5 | 0.01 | 19.9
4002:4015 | -0.06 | 21.9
